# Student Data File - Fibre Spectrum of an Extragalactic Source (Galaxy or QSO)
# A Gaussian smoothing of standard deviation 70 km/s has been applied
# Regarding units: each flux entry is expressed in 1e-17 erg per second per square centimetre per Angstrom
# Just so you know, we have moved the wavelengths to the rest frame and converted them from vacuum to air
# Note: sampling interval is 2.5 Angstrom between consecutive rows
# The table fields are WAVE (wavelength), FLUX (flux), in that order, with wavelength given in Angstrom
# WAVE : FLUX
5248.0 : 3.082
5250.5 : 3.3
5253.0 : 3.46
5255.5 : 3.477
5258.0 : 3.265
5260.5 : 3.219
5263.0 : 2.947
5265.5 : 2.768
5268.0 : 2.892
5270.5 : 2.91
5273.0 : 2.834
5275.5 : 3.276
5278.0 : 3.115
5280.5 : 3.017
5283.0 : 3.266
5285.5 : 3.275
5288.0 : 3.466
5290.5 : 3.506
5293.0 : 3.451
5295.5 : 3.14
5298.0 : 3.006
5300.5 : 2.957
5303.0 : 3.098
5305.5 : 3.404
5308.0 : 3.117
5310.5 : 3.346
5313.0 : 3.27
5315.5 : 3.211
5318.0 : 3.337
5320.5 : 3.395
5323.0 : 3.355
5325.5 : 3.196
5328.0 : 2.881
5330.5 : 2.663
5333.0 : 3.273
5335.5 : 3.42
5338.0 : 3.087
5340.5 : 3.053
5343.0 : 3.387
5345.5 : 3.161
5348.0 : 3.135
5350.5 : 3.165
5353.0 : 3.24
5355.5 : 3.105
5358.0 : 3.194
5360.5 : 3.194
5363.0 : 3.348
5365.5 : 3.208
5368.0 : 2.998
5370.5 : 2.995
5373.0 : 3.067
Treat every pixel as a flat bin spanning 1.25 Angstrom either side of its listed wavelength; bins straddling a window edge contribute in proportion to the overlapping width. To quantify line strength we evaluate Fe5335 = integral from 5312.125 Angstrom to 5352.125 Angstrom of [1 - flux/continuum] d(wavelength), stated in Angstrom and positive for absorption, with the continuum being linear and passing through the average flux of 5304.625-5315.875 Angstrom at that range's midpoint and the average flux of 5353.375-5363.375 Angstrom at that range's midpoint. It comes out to 0.64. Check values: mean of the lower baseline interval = 3.27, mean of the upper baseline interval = 3.2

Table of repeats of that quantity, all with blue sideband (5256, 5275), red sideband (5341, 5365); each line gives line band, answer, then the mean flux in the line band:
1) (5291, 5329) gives -1.3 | 3.22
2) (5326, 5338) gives 0.3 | 3.07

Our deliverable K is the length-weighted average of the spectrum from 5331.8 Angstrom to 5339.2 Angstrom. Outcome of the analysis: 3.26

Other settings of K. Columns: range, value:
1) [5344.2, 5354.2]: 3.18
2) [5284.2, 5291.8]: 3.41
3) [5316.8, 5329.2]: 3.23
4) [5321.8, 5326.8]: 3.27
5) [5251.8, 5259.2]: 3.4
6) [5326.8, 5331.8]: 2.78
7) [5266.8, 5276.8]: 2.98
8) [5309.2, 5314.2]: 3.31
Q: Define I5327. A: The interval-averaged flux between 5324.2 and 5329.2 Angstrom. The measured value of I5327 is 3.04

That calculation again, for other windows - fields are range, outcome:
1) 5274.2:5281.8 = 3.13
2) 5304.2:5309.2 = 3.26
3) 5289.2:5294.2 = 3.48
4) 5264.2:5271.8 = 2.86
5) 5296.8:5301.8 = 2.98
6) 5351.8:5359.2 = 3.18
